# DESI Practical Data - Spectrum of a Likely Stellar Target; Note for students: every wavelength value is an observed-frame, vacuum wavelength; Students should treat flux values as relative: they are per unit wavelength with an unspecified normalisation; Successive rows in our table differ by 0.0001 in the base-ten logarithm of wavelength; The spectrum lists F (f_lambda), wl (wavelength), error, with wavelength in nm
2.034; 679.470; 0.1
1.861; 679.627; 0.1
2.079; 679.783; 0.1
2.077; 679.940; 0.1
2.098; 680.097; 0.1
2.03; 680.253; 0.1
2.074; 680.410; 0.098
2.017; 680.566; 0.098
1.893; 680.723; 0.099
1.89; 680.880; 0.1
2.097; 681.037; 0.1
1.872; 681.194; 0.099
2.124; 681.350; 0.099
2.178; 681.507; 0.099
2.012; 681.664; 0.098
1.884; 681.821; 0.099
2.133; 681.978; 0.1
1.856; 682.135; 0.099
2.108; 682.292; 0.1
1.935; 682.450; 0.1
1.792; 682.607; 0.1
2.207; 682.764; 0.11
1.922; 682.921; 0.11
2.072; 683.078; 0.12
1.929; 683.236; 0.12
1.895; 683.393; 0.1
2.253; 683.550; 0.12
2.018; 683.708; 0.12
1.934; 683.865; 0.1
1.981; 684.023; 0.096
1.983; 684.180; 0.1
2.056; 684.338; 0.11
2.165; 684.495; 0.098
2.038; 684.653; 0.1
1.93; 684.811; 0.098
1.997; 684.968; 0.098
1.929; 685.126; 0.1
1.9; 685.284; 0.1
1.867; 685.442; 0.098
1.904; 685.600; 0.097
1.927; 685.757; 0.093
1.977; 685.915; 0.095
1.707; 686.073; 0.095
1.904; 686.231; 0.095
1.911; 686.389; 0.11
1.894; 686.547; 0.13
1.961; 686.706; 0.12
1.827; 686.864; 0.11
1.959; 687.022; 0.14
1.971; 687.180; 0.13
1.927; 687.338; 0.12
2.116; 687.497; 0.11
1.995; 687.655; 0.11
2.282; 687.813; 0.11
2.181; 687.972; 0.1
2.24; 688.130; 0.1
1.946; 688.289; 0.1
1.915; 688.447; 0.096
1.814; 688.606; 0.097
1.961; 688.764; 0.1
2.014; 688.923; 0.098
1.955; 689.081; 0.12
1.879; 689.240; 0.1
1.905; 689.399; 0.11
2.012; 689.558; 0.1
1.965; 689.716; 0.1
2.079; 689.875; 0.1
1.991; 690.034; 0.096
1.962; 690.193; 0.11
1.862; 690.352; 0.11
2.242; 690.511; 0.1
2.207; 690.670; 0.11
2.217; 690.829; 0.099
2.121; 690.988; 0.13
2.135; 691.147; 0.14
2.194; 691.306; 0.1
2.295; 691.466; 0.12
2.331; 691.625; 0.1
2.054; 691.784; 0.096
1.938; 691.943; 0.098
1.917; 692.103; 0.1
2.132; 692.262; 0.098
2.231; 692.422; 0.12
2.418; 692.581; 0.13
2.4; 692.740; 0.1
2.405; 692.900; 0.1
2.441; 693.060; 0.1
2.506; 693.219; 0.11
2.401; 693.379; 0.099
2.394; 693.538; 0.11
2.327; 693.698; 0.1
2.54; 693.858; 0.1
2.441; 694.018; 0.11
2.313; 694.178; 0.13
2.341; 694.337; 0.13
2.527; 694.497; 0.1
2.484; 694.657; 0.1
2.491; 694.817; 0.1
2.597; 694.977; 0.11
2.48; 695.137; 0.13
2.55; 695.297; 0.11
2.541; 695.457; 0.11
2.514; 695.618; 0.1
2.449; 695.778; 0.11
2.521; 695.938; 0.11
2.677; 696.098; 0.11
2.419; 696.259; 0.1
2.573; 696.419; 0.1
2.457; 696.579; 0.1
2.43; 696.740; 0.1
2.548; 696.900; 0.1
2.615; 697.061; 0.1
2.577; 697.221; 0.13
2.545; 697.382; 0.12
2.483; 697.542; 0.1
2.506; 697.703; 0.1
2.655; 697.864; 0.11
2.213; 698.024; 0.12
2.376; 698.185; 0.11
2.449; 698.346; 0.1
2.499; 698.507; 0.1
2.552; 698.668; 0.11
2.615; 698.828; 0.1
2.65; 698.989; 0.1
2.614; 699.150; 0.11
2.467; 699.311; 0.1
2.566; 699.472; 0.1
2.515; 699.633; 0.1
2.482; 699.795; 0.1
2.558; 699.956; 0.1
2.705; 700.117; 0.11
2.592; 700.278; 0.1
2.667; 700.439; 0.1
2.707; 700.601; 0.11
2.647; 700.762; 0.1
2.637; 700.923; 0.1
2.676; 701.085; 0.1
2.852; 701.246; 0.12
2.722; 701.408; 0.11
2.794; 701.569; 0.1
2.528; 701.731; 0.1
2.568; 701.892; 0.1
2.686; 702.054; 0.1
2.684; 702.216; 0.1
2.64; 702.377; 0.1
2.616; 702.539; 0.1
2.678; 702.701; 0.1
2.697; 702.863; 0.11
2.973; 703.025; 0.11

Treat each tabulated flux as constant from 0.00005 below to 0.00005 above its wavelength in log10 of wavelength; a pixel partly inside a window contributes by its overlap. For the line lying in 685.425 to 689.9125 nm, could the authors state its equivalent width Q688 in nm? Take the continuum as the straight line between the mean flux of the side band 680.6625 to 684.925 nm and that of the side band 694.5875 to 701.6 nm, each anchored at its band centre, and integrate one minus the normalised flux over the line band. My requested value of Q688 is 0.45 nm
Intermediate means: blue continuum 2.01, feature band 1.97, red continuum 2.56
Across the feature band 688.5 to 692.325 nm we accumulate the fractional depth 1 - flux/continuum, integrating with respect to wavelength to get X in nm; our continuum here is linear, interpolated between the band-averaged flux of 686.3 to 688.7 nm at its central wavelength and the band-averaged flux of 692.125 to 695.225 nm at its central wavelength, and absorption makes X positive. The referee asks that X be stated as 0.25 nm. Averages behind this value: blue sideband 2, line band 2.05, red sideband 2.41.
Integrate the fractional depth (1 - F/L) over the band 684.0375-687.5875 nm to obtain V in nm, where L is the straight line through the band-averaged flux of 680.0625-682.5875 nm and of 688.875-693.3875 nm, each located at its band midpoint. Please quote 0.21 nm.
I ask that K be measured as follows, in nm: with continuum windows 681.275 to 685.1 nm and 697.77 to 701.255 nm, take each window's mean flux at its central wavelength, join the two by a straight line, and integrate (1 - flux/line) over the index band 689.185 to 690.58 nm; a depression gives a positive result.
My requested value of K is 0.16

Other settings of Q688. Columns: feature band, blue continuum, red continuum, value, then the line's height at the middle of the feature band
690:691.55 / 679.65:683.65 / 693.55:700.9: 0.124 nm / 2.31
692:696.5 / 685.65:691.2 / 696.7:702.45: -0.237 nm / 2.3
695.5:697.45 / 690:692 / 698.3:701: -0.090 nm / 2.42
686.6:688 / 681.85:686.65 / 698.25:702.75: 0.051 nm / 2.09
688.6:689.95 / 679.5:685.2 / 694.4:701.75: 0.174 nm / 2.25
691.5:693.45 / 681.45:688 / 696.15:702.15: 0.031 nm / 2.3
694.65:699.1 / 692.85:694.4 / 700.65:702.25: 0.009 nm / 2.52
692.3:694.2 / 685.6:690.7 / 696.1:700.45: -0.118 nm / 2.26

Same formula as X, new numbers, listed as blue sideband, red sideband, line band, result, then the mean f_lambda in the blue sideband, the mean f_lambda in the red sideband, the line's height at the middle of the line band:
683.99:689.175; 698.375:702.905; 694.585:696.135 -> -0.095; 1.97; 2.63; 2.38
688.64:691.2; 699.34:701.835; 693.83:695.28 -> -0.111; 2.03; 2.64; 2.29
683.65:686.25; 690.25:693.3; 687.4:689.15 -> 0.035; 1.95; 2.21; 2.08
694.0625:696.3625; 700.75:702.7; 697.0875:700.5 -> 0.071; 2.49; 2.67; 2.59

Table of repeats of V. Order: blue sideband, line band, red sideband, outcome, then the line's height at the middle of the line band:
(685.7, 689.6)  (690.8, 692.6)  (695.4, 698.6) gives 0.03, 2.2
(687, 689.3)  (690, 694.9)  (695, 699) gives -0.02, 2.26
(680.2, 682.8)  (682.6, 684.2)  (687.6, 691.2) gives 0.00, 2.01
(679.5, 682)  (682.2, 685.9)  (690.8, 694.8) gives 0.19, 2.1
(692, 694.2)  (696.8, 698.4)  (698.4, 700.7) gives 0.01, 2.51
